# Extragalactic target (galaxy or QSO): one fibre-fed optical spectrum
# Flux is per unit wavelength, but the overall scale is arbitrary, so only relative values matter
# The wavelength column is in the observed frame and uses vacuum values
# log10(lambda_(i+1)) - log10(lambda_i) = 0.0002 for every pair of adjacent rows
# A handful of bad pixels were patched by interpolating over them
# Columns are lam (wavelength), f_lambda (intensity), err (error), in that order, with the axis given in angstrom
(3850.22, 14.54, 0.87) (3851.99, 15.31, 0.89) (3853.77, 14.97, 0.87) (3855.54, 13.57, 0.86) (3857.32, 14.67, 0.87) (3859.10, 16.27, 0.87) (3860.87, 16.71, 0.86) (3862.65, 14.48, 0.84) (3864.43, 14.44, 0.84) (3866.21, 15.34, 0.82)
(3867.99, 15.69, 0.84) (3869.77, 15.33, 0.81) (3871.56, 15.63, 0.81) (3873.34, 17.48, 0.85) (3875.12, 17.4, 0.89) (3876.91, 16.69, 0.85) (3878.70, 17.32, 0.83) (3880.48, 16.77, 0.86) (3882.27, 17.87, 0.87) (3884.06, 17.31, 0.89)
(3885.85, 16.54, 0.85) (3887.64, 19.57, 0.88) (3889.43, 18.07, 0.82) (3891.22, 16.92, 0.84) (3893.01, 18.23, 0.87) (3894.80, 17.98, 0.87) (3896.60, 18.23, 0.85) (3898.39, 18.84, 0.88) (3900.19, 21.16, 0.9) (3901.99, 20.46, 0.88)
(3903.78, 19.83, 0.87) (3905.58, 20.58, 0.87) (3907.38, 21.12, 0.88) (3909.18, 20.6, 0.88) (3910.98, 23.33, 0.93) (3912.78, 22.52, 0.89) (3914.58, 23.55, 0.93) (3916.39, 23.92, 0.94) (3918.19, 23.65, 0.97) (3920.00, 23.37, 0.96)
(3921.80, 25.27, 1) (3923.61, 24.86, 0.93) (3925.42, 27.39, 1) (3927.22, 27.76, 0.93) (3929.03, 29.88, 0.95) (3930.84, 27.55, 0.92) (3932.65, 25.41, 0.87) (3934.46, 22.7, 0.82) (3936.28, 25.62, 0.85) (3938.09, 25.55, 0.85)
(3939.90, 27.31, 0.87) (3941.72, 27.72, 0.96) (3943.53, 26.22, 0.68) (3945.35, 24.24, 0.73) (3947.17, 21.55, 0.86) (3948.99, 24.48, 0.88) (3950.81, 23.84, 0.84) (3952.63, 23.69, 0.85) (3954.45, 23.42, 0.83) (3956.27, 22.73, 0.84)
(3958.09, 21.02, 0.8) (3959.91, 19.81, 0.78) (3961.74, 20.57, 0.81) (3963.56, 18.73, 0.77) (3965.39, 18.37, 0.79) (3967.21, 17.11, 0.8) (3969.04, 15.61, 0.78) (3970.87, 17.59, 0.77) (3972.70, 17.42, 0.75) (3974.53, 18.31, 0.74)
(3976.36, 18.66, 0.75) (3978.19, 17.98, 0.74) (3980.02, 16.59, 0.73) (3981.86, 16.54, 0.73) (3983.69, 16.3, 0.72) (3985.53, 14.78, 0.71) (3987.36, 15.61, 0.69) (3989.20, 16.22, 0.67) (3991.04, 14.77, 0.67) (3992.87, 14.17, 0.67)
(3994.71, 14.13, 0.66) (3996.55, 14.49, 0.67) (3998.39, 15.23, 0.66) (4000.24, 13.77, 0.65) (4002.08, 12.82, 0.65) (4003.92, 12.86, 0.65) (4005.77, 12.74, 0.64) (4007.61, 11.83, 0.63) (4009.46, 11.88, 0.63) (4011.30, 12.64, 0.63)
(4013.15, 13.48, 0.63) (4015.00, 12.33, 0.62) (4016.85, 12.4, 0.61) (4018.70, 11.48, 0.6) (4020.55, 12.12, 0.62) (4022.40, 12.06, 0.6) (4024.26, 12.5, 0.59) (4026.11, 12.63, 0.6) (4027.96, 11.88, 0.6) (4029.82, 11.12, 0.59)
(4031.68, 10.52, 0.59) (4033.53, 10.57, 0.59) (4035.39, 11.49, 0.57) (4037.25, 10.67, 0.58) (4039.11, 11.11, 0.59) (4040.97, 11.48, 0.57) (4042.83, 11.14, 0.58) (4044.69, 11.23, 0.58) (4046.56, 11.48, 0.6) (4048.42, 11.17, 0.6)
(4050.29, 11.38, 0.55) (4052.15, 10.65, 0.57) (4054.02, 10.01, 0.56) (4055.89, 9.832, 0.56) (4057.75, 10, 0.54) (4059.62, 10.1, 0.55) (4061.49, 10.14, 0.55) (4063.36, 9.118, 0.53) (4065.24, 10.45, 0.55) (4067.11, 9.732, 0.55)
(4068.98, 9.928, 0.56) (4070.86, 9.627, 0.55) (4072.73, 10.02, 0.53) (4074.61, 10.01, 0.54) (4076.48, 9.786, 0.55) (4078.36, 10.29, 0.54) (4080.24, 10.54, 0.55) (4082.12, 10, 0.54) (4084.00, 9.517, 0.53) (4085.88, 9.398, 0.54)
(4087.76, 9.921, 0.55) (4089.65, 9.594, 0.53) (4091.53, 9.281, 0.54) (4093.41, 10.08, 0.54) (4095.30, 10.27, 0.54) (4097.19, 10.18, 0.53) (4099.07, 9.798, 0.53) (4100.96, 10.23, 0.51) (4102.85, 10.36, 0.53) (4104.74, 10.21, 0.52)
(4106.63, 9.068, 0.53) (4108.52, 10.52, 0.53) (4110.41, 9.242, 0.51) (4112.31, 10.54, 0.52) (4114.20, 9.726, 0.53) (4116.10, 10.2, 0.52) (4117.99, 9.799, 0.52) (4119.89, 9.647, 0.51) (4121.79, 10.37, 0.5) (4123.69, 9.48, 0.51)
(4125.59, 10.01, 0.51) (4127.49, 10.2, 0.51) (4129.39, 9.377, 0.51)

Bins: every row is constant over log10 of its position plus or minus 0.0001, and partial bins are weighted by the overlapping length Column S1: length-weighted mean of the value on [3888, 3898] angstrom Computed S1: 18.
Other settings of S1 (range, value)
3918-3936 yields 25.9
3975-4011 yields 14.8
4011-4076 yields 11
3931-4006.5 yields 19.3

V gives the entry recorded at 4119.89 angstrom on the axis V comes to 9.647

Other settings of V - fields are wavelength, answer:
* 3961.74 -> 20.57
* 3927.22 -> 27.76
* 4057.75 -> 10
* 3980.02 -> 16.59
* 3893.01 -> 18.23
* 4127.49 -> 10.2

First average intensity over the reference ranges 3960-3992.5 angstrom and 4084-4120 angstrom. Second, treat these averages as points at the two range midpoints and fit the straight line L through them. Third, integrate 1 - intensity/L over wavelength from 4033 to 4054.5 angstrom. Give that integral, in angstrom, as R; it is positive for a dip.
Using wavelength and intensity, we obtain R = 3.5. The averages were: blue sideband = 17.1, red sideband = 9.89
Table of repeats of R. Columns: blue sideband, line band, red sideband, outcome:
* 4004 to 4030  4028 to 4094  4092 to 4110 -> 4.5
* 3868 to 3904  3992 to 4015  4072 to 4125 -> 0.3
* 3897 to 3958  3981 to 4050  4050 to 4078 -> 9.8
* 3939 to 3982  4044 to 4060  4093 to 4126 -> 4.0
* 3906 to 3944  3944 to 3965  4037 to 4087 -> -0.3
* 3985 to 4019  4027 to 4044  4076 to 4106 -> 1.5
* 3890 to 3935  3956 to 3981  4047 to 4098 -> -0.4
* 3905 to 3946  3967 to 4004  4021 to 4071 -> 4.3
